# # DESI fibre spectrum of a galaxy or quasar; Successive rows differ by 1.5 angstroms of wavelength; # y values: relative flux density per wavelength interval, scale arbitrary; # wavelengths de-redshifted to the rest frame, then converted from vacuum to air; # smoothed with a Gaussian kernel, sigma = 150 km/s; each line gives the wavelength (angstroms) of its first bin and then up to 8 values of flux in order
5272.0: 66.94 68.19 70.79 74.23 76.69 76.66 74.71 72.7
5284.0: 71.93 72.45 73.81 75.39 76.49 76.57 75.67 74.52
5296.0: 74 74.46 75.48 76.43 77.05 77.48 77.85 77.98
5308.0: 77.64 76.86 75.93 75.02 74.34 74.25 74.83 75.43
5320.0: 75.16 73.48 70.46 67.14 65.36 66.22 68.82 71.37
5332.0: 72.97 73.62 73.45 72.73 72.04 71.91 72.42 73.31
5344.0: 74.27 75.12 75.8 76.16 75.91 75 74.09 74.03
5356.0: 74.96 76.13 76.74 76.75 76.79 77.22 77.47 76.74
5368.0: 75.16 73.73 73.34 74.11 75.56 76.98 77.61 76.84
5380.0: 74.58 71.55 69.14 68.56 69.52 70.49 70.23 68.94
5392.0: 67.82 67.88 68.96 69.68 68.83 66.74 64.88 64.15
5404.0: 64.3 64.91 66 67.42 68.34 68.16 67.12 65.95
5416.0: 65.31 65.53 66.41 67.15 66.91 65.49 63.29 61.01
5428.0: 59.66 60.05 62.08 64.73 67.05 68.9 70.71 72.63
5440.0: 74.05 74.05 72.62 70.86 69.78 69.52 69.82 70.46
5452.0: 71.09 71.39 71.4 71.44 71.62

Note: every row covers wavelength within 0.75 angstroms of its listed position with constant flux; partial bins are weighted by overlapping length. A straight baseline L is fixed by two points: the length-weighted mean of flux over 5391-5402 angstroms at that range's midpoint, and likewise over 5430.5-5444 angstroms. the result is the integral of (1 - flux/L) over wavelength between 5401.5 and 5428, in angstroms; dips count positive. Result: 1.21 angstroms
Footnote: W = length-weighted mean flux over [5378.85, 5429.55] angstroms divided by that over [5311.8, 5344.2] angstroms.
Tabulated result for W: 0.93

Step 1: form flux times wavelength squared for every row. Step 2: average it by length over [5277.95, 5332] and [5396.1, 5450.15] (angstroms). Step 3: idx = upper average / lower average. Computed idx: 0.95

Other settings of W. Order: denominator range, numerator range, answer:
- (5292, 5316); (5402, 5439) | 0.86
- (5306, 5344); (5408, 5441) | 0.91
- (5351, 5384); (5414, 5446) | 0.89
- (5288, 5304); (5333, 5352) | 0.98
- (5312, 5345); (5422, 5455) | 0.94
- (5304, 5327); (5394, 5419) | 0.90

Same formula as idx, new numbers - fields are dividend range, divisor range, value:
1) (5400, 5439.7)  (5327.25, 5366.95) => 0.91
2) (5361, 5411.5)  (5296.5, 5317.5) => 0.96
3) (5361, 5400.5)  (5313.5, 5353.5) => 1.01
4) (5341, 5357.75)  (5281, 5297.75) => 1.03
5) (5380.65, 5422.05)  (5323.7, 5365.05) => 0.94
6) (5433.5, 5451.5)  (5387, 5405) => 1.07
